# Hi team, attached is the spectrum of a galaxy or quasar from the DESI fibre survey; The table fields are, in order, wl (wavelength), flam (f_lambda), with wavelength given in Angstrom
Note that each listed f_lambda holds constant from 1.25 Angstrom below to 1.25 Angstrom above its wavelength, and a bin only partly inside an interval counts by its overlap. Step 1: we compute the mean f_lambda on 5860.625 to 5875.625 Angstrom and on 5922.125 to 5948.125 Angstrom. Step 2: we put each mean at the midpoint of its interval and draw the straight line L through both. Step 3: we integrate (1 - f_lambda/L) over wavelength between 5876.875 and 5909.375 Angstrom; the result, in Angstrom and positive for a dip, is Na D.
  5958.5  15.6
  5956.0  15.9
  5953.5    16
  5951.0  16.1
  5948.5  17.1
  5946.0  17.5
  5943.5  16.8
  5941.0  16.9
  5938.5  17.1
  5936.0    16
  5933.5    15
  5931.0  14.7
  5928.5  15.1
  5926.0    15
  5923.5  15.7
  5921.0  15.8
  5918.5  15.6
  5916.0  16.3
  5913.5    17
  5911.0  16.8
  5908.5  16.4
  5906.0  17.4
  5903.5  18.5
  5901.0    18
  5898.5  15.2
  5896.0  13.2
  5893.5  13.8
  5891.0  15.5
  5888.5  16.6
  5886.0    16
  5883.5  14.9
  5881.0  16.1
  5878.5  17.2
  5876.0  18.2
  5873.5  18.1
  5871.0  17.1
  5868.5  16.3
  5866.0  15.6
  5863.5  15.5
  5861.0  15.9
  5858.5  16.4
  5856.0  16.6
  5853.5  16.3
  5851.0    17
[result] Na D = 0.5 Angstrom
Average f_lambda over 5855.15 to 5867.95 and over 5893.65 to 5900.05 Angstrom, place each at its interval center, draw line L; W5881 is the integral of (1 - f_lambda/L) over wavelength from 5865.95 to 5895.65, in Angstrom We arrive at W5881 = -2.22 Angstrom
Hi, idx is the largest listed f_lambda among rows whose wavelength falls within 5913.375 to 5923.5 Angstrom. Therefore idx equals 17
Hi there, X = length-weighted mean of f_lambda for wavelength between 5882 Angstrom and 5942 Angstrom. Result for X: 15.9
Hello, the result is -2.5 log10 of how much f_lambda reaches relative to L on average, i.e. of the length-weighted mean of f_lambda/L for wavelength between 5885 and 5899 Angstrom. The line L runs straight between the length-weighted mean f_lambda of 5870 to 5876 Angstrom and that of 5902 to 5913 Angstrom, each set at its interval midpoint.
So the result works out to 0.16 mag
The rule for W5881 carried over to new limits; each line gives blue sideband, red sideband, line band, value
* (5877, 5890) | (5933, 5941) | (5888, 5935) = 1.1 Angstrom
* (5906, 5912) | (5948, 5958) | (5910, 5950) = 0.8 Angstrom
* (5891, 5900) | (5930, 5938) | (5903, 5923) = -2.4 Angstrom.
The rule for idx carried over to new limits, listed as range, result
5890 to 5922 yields 18.5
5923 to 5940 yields 17.1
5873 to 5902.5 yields 18.2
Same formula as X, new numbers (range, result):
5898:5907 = 17.4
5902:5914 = 17.2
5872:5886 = 16.8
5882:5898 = 15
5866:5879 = 17.2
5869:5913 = 16.4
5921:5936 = 15.2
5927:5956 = 16.2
